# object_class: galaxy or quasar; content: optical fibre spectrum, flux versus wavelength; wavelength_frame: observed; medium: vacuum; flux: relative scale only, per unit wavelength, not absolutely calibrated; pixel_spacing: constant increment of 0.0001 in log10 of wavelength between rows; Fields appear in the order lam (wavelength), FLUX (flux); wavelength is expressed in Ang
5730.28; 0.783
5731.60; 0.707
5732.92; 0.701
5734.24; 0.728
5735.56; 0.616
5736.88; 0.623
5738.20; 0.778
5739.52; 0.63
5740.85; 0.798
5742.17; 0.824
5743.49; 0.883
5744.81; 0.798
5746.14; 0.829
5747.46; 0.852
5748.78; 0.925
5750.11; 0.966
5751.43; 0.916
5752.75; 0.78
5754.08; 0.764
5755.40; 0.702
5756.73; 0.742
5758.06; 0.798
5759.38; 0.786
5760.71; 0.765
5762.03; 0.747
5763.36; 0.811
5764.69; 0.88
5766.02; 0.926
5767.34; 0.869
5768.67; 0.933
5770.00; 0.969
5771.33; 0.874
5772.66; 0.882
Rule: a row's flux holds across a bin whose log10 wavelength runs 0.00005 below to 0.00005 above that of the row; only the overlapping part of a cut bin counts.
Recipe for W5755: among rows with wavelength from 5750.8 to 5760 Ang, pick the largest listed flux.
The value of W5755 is 0.916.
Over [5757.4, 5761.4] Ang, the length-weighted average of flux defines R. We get 0.784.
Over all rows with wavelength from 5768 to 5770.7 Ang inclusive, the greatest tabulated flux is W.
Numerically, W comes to 0.969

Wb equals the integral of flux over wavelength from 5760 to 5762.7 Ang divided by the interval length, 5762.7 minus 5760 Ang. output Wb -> 0.756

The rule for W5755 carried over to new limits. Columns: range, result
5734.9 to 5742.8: 0.824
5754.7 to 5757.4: 0.742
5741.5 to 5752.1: 0.966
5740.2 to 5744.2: 0.883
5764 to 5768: 0.926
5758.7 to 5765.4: 0.88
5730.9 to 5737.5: 0.728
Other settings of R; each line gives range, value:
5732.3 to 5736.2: 0.682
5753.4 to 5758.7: 0.75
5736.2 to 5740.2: 0.676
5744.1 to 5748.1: 0.827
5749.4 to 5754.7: 0.857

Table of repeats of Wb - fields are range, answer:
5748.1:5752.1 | 0.936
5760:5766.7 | 0.826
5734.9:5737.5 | 0.62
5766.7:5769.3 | 0.9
